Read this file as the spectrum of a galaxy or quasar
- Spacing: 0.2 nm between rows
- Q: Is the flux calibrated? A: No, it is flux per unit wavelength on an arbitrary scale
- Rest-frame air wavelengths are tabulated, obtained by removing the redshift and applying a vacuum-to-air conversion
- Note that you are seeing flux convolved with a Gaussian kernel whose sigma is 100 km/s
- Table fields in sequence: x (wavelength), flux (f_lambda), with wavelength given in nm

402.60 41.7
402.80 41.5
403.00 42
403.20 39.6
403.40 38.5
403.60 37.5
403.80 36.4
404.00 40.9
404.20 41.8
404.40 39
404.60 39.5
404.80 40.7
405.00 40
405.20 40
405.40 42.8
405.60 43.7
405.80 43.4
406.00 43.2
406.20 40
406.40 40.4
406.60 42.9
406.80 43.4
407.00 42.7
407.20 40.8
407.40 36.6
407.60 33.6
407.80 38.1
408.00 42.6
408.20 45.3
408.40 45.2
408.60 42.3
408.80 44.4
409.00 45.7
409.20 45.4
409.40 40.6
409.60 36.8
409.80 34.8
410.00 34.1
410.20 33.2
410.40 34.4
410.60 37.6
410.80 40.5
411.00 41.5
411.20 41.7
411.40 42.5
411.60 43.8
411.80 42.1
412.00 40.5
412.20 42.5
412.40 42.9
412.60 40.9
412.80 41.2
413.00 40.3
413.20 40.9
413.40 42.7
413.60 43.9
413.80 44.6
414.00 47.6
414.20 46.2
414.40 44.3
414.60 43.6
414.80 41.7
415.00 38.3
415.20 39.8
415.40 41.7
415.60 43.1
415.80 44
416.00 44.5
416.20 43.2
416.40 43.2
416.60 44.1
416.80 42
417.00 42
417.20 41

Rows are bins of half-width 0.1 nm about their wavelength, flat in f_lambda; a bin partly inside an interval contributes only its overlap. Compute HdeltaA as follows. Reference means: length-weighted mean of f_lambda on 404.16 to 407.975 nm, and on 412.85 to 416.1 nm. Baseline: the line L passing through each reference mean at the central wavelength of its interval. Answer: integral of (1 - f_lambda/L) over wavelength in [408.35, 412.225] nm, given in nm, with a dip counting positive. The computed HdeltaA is 0.13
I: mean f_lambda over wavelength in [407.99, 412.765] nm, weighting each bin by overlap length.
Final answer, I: 40.9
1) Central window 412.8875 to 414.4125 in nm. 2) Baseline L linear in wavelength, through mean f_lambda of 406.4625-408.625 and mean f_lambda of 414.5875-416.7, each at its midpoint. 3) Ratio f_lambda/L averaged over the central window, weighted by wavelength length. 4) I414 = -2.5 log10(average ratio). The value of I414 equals -0.04 mag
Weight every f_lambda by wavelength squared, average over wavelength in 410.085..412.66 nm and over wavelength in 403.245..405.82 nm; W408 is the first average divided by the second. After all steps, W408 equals 1.04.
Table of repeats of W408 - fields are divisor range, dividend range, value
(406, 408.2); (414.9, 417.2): 1.09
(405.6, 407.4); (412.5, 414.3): 1.07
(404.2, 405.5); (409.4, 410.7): 0.90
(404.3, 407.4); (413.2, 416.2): 1.09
